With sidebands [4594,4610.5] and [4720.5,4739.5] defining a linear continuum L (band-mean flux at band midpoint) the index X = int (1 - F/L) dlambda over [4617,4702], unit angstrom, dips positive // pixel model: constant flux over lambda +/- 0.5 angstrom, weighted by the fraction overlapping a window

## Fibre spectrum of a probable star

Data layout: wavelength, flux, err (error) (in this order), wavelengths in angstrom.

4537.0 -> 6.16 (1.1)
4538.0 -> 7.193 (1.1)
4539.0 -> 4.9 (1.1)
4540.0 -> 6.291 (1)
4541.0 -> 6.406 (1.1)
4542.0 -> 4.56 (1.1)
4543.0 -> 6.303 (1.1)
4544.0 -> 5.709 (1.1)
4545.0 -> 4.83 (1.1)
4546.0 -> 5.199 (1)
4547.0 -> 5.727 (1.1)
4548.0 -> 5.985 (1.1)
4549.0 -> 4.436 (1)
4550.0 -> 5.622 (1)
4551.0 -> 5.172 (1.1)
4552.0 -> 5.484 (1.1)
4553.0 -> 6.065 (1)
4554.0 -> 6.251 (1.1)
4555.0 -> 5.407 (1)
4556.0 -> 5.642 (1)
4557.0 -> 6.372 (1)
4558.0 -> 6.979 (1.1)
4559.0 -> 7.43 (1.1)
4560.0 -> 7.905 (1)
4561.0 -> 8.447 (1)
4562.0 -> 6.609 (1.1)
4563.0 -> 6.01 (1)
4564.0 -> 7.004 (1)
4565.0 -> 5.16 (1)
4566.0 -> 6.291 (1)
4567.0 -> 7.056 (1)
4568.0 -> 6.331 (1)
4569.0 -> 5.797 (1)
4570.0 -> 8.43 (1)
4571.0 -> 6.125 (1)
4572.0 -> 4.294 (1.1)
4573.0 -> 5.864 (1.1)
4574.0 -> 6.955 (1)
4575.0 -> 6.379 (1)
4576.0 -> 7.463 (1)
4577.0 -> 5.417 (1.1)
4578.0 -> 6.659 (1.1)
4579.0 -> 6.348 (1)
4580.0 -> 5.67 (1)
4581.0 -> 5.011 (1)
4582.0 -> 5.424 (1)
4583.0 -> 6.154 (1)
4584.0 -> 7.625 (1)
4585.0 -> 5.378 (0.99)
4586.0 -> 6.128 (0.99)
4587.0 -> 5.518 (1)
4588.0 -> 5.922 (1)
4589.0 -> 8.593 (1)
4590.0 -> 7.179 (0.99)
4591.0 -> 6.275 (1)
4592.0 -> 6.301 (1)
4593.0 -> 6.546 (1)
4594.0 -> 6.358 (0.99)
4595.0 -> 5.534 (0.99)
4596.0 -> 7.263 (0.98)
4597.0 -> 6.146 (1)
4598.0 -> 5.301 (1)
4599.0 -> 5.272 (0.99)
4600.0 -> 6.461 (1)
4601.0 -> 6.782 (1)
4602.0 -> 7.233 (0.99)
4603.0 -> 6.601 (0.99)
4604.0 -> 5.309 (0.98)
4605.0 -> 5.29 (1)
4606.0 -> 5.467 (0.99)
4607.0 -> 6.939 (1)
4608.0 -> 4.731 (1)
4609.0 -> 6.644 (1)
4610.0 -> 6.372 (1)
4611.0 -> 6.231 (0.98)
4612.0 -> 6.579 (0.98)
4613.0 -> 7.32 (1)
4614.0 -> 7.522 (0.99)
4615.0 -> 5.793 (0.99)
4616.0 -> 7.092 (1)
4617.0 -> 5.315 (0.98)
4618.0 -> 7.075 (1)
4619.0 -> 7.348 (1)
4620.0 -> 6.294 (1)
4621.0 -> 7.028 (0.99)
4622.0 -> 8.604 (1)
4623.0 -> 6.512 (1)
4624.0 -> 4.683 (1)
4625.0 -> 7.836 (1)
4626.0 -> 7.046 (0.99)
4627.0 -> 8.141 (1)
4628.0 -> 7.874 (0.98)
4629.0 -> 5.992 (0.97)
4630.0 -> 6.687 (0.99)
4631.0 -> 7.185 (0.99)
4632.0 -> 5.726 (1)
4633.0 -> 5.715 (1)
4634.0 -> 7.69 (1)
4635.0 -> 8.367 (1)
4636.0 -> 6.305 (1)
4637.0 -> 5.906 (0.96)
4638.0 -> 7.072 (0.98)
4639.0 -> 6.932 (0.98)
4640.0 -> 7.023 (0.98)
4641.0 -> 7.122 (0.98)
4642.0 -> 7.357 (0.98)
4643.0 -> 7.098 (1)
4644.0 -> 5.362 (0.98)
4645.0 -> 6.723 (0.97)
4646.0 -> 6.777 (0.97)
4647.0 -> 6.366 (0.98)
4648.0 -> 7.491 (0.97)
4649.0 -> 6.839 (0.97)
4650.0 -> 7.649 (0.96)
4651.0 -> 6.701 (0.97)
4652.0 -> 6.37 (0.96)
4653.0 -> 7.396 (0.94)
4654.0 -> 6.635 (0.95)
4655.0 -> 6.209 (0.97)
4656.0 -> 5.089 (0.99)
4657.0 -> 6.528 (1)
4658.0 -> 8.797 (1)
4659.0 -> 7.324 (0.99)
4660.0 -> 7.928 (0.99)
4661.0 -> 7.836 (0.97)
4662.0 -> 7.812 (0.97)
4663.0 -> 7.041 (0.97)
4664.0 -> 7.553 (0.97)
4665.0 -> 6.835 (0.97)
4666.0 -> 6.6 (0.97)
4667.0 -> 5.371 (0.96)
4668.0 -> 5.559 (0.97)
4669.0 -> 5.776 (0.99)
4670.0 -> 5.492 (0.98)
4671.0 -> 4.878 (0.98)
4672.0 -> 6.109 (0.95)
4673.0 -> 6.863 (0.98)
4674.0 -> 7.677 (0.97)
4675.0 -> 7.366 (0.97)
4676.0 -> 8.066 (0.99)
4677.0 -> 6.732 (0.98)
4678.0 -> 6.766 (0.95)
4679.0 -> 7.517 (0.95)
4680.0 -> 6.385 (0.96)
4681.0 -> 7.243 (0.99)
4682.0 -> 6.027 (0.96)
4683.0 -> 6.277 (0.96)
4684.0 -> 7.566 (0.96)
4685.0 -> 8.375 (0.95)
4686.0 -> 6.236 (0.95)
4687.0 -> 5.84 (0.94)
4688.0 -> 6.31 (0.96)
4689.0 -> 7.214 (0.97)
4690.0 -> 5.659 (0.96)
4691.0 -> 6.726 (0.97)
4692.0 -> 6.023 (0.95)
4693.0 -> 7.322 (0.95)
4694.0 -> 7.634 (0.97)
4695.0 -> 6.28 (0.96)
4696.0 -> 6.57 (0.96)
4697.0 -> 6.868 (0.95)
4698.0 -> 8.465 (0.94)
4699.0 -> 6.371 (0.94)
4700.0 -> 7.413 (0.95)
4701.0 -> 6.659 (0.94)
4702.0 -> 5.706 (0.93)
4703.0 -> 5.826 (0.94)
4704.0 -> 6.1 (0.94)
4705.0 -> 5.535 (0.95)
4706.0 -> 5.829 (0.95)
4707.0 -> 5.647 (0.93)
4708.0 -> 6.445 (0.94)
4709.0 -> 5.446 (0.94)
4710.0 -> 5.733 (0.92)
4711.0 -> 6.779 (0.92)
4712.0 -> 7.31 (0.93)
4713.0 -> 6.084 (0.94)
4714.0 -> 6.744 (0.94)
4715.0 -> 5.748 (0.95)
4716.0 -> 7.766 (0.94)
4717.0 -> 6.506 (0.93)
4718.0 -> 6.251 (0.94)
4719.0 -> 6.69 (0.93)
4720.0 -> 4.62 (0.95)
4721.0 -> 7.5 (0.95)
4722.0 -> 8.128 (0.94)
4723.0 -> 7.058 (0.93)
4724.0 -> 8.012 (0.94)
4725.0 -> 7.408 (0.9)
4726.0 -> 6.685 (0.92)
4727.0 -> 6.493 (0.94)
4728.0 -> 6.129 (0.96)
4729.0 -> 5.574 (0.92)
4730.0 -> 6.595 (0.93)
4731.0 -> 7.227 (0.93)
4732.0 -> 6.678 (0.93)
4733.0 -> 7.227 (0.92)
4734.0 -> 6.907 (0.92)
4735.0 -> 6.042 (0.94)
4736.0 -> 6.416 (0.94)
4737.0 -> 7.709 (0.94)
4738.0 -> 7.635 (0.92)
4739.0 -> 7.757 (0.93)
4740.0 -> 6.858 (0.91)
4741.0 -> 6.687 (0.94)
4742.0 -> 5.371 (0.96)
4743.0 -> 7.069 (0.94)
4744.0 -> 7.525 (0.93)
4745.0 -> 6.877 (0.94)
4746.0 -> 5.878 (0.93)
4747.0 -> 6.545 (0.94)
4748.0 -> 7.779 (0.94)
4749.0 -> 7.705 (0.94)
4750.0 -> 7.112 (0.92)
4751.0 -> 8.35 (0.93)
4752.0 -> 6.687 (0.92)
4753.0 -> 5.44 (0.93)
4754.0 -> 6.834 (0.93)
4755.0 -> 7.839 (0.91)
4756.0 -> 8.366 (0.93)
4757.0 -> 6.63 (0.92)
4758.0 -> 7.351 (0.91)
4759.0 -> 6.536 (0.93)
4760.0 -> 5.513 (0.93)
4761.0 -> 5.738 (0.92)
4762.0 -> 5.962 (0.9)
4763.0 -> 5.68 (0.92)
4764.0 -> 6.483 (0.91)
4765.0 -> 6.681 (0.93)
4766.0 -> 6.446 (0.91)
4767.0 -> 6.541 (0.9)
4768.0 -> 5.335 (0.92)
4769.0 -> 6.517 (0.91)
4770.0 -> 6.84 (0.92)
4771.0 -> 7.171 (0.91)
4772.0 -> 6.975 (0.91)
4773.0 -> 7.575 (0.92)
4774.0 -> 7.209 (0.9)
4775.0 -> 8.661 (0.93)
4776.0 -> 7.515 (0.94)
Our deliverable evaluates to -4.2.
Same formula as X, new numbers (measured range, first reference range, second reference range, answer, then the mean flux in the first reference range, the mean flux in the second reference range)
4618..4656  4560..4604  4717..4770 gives -2.1 angstrom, 6.36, 6.75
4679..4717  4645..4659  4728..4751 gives 1.7 angstrom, 6.85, 6.89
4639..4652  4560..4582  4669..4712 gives -0.7 angstrom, 6.36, 6.57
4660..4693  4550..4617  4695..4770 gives -0.9 angstrom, 6.31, 6.66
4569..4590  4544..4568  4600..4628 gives 0.1 angstrom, 6.13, 6.61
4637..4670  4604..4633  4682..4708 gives -1.2 angstrom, 6.58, 6.56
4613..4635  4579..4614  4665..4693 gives -1.8 angstrom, 6.24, 6.56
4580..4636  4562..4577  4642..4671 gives 0.3 angstrom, 6.34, 6.73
